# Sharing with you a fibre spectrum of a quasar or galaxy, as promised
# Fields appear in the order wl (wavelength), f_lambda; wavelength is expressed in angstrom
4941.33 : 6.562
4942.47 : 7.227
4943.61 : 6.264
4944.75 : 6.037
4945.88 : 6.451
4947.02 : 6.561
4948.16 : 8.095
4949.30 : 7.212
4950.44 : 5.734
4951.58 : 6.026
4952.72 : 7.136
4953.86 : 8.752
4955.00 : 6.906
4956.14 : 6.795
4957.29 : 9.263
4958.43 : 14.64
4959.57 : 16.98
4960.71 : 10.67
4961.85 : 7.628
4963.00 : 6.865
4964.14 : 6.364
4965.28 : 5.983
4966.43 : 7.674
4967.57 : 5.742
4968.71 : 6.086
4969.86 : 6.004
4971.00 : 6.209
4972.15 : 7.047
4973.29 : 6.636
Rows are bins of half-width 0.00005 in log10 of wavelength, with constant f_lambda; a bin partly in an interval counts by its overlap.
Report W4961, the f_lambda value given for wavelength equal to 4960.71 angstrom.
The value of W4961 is 10.67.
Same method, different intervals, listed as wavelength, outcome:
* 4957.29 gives 9.263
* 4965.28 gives 5.983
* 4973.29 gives 6.636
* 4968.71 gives 6.086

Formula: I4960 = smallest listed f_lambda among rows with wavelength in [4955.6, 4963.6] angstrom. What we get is 6.795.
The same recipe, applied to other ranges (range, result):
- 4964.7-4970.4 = 5.742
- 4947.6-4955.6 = 5.734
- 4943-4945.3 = 6.037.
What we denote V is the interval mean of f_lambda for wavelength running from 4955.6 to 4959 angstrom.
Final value 10.2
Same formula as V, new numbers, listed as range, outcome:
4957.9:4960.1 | 15.8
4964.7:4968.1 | 6.48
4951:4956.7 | 7.12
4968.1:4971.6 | 6.1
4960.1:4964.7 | 7.97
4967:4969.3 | 5.92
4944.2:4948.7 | 6.79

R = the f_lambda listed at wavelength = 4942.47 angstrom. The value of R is 7.227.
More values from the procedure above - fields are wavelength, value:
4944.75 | 6.037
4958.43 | 14.64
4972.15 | 7.047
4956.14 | 6.795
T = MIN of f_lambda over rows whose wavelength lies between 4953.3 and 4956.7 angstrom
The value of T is 6.795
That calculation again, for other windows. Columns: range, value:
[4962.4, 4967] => 5.983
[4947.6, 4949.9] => 7.212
